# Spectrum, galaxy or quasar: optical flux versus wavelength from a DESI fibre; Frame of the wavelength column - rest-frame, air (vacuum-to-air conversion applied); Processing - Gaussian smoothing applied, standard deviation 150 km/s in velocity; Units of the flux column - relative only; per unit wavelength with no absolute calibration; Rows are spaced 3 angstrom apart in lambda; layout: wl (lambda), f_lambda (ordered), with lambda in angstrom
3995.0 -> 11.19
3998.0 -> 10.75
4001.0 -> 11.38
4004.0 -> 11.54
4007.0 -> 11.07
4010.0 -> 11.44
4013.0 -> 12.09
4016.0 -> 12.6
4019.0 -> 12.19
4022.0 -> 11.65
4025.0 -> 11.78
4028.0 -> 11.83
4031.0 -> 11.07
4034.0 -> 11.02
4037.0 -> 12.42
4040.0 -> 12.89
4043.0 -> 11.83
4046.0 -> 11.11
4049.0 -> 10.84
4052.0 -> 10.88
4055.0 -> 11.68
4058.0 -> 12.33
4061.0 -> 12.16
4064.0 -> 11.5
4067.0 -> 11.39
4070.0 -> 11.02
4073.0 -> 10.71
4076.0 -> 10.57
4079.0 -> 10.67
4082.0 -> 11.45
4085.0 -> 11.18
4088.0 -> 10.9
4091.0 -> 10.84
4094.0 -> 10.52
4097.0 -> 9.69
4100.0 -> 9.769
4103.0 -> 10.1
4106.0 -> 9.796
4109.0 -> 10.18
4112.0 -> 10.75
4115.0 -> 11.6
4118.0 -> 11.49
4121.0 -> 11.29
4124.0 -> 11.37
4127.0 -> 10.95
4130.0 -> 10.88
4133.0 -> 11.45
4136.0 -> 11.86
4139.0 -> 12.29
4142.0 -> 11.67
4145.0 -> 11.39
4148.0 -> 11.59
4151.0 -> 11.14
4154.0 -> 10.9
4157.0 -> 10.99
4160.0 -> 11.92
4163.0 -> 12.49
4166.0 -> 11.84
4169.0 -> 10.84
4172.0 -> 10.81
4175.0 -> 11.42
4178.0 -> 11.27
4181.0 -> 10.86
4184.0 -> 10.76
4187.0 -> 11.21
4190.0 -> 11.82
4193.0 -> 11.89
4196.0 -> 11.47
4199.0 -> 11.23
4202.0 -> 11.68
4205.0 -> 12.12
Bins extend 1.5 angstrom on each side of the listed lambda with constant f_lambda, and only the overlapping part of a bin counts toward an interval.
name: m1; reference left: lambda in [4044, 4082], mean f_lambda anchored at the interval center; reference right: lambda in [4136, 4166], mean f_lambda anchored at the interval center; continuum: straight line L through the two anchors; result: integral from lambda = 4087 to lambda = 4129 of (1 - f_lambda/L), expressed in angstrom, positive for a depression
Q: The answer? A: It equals 2.9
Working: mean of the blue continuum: 11.3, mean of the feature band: 10.7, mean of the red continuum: 11.6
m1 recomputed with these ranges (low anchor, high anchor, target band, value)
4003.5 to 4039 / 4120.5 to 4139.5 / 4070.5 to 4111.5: 3.6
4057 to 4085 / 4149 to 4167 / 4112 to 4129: 0.2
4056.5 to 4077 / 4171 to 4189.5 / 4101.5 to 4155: 0.4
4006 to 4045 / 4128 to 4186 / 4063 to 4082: 1.1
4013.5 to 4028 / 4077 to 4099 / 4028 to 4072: -0.5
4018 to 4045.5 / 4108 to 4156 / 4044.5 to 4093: 1.8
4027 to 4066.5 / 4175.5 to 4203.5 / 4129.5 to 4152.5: -0.2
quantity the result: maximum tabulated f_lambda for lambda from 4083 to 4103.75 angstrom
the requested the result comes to 11.18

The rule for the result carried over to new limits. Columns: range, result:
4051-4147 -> 12.33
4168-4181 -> 11.42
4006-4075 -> 12.89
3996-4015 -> 12.09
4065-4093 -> 11.45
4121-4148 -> 12.29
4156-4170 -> 12.49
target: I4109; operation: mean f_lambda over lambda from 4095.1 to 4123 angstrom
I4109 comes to 10.5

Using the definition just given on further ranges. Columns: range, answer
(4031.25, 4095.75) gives 11.3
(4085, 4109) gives 10.3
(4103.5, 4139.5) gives 11.1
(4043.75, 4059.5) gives 11.4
